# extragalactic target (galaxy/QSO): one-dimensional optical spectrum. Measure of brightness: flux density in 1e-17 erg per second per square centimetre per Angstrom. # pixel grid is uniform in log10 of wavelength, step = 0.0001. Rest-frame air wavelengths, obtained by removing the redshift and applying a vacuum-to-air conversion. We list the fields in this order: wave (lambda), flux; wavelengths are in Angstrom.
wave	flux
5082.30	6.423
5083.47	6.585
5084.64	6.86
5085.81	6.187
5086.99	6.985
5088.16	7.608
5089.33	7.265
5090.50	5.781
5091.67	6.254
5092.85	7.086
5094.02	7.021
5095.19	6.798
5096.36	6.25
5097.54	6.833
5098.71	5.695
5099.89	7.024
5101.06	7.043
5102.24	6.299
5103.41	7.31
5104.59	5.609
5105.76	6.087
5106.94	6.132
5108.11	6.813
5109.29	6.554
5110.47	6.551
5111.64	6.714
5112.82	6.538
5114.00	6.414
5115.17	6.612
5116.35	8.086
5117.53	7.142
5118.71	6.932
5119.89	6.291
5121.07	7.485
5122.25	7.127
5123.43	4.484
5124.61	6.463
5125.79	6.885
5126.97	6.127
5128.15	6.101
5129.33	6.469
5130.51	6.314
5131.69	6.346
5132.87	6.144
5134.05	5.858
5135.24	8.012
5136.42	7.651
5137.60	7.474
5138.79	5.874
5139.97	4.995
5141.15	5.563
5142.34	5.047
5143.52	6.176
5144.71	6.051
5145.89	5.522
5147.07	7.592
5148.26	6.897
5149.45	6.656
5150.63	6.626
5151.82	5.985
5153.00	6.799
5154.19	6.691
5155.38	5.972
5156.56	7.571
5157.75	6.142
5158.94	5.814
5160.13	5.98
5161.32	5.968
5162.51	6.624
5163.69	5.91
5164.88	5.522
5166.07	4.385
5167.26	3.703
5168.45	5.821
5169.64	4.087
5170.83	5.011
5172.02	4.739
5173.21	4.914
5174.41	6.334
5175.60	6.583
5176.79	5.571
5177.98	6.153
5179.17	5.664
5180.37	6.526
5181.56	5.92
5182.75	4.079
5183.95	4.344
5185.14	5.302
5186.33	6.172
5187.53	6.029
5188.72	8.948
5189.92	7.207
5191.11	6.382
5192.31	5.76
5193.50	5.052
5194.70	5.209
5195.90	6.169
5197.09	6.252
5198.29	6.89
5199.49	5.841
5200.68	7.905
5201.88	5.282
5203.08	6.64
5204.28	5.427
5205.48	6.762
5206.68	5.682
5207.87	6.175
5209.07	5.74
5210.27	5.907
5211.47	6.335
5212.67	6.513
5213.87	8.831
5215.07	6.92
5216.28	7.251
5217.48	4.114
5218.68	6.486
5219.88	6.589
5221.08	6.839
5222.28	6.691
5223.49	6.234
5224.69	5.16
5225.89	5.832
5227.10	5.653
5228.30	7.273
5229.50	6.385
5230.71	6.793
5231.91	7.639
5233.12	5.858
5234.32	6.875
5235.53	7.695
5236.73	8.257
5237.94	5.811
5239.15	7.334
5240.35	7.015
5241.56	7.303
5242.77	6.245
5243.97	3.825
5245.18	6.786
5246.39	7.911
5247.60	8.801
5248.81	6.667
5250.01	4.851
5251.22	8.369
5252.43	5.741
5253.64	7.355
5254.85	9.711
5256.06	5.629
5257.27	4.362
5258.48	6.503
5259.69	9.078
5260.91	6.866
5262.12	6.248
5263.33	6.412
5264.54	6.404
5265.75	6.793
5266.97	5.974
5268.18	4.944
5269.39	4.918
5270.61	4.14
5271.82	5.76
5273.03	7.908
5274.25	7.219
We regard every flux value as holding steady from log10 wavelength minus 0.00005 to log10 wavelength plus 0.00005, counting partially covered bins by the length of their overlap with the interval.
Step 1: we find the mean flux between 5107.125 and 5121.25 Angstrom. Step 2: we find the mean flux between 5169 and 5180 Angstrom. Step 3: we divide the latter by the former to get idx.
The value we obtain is 0.80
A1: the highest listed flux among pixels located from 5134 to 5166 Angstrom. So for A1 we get 8.012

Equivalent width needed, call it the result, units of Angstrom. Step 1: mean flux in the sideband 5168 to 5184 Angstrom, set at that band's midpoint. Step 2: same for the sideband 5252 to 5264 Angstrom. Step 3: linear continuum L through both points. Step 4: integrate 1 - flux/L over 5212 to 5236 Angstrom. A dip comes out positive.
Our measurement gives -1.30 Angstrom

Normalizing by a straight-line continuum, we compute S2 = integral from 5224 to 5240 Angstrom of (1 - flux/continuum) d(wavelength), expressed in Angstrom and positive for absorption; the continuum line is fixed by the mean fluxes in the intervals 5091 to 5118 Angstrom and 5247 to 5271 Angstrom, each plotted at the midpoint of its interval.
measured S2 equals -0.3 Angstrom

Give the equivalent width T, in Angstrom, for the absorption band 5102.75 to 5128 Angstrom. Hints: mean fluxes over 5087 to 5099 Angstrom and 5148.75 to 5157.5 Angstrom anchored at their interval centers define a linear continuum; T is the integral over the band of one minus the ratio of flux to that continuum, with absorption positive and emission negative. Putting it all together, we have 0.3 Angstrom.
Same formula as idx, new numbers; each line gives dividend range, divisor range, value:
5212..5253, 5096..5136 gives 1.02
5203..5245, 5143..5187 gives 1.11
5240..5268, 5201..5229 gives 1.07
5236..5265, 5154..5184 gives 1.21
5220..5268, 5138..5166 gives 1.09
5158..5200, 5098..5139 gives 0.87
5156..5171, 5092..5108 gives 0.85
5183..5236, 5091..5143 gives 0.97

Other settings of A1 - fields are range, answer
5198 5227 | 8.831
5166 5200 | 8.948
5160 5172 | 6.624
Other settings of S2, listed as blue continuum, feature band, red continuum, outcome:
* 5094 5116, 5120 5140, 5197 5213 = -0.1 Angstrom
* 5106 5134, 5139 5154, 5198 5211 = 0.6 Angstrom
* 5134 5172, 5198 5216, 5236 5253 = 0.1 Angstrom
